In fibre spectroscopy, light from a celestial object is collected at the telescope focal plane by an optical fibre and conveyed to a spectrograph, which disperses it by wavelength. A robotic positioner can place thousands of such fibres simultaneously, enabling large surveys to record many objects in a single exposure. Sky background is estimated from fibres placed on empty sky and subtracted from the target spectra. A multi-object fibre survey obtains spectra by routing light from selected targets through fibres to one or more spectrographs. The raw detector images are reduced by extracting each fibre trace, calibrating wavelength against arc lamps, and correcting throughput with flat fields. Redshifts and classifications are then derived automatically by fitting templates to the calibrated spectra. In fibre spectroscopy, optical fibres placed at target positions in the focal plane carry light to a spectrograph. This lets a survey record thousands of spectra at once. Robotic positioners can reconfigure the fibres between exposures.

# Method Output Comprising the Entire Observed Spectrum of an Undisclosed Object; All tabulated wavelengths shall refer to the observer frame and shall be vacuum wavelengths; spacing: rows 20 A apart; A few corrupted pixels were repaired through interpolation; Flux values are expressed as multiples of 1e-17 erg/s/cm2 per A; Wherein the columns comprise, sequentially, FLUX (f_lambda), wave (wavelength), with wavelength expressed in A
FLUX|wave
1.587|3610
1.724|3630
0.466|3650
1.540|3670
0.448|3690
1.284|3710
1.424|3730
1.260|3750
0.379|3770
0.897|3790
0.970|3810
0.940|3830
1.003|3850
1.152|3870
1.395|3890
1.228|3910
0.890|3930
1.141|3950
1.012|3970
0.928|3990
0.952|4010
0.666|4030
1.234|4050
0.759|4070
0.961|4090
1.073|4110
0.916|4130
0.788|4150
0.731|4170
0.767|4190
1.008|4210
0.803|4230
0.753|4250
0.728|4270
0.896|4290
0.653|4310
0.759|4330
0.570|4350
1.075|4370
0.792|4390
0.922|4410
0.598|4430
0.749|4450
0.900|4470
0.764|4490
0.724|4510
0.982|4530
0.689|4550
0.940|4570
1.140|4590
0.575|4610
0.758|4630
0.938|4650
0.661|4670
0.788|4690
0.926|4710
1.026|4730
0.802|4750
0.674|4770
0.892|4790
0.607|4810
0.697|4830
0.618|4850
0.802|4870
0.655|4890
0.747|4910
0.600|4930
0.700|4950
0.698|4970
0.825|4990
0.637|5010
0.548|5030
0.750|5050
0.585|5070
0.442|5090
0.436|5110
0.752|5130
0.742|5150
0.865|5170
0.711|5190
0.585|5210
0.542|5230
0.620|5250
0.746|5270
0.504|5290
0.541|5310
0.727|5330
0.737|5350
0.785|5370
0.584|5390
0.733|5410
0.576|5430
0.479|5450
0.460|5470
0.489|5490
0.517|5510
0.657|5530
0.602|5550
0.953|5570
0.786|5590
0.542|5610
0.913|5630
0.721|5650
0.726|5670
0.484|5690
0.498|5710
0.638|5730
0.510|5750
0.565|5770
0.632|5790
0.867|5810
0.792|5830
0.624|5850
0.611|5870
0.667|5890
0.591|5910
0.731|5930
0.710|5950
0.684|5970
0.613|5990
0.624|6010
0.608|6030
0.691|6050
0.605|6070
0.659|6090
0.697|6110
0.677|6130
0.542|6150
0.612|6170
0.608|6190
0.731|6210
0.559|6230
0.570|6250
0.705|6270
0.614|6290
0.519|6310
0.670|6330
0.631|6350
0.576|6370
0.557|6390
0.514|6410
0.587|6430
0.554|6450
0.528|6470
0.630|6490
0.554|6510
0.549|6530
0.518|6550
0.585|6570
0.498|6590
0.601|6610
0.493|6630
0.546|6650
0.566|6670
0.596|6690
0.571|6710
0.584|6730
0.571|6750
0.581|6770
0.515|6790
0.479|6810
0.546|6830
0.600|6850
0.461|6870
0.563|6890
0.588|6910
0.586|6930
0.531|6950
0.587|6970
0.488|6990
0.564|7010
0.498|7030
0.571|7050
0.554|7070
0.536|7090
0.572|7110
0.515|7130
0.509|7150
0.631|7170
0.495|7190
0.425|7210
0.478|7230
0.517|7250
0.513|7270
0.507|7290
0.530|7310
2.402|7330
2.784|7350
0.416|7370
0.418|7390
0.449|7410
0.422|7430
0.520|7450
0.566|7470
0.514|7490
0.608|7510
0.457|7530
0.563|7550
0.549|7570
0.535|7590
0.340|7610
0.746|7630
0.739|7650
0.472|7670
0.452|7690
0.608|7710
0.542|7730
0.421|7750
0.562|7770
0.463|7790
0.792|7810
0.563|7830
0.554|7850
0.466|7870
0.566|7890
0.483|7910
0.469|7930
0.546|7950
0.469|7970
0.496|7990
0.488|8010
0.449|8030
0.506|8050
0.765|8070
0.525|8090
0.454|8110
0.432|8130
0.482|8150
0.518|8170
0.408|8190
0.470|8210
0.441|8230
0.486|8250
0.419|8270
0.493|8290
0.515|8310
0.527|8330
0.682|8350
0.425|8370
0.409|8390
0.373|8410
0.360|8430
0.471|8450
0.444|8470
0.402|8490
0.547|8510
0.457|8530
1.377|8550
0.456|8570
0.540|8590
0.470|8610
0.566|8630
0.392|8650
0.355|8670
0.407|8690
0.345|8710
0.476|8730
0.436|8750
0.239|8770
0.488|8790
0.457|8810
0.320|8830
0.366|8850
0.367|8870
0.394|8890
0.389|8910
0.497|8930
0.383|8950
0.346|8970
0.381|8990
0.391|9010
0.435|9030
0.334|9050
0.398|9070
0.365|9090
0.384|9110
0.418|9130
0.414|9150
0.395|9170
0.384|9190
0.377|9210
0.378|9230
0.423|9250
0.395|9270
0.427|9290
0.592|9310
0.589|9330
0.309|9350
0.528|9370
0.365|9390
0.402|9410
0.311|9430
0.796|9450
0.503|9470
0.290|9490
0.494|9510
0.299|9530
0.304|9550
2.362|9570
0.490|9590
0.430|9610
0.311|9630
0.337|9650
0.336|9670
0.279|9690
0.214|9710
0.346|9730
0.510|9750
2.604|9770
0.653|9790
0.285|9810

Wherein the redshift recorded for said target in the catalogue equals 0.969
